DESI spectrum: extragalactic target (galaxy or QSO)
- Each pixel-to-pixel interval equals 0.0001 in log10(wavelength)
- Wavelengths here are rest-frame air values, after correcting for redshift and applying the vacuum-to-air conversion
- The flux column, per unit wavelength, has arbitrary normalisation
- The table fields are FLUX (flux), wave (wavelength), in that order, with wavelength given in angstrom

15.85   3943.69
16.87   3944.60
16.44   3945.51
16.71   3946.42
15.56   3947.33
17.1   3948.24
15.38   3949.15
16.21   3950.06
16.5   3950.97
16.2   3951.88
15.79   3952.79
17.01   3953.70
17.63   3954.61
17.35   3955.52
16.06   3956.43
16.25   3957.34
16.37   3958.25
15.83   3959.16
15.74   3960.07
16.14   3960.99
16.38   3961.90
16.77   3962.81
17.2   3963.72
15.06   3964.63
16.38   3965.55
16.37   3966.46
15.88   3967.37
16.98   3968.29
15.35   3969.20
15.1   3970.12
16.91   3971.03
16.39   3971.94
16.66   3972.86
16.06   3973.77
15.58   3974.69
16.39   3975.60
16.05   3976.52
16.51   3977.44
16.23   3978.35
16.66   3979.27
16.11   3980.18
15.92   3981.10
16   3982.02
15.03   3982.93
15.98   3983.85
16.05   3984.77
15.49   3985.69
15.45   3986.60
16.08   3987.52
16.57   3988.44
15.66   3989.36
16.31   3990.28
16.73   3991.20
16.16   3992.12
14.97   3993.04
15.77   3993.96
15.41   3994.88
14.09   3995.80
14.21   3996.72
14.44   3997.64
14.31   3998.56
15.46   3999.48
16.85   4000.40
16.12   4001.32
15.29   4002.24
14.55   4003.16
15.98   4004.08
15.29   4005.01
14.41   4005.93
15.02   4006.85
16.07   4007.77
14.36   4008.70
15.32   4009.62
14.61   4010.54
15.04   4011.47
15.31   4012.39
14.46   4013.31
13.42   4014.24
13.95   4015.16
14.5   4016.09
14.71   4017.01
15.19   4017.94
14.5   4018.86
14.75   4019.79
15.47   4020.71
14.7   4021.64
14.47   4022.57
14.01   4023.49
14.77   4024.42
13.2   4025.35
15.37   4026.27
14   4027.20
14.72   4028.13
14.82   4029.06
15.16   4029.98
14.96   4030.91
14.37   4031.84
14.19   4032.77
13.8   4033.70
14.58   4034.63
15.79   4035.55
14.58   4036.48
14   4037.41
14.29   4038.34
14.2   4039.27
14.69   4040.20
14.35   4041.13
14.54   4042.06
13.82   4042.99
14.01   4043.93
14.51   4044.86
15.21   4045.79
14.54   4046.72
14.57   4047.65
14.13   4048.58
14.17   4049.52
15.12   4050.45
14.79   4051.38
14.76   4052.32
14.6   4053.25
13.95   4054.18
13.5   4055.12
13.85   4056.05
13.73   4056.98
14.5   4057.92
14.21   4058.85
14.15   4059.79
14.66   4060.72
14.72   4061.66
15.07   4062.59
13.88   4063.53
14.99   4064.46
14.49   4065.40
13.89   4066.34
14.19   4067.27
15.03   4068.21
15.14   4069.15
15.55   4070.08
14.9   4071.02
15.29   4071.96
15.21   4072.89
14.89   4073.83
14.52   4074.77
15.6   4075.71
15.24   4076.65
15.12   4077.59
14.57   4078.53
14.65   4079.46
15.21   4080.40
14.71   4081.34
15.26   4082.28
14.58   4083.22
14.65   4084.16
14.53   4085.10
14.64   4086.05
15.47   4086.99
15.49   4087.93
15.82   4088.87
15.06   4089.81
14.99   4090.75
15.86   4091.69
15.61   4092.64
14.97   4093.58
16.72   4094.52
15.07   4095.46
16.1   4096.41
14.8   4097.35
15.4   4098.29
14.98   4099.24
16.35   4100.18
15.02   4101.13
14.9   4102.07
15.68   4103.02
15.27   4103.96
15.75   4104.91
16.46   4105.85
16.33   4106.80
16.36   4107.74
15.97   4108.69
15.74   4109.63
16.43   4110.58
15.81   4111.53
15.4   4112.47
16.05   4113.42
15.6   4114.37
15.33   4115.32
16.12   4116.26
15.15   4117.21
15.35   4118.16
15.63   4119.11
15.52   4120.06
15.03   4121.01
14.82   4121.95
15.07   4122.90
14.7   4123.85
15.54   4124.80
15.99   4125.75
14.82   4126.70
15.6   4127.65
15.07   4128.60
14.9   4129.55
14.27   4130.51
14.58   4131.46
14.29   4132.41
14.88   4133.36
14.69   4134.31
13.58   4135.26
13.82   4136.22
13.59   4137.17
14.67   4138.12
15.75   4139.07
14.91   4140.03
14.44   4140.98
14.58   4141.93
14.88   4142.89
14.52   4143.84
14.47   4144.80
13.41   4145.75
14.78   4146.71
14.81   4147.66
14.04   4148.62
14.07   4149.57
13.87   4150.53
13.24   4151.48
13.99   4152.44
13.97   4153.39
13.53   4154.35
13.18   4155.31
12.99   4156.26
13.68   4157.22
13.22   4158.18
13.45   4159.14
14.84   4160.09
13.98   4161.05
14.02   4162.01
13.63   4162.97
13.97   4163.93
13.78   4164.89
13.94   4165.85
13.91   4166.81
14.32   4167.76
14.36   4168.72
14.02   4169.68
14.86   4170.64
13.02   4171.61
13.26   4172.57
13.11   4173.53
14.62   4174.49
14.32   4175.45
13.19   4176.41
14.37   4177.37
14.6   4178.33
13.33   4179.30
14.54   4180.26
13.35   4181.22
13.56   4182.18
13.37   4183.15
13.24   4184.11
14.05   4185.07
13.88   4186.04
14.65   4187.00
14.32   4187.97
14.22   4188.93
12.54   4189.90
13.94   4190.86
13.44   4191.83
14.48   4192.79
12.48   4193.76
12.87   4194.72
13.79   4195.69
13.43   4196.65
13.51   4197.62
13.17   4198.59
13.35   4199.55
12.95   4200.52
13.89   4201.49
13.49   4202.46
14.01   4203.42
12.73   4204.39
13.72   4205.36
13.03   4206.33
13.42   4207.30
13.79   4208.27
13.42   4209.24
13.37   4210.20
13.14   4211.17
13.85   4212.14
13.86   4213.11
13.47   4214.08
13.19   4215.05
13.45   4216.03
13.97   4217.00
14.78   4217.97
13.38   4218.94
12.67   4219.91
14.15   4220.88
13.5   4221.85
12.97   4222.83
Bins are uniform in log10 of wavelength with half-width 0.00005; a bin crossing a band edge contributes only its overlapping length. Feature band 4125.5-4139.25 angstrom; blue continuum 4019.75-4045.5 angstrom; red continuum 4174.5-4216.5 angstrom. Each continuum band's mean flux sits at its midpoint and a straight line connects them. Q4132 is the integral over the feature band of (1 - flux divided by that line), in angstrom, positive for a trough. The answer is -0.7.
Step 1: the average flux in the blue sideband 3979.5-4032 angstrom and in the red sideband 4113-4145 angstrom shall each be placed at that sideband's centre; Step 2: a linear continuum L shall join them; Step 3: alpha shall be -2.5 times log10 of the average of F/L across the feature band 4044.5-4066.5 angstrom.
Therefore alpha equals 0.05 mag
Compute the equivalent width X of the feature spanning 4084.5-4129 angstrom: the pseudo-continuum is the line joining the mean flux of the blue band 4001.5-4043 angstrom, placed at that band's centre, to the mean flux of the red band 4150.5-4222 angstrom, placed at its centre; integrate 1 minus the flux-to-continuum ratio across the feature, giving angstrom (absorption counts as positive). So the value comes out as -4.2 angstrom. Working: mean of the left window 14.7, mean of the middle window 15.5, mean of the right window 13.7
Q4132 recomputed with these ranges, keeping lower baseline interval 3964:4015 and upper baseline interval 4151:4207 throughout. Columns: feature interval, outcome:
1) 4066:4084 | -0.2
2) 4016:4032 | 0.6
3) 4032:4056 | 1.0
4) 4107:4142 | -2.2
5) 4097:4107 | -0.7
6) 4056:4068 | 0.4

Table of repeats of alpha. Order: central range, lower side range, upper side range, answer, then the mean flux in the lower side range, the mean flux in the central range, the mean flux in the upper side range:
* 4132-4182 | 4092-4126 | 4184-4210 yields 0.03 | 15.6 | 14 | 13.6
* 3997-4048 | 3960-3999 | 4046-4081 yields 0.04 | 15.9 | 14.7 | 14.6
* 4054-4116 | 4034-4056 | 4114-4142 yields -0.03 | 14.5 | 15.1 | 14.9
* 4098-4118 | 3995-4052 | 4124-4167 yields -0.09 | 14.7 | 15.7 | 14.3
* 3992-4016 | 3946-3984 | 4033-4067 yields 0.03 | 16.2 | 15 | 14.4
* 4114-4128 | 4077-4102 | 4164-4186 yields -0.05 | 15.2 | 15.4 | 13.9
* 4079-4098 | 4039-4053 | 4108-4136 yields -0.02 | 14.5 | 15.2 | 15.2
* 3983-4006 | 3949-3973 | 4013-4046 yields -0.01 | 16.3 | 15.5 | 14.5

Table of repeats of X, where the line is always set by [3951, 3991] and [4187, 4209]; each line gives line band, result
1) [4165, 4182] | -0.2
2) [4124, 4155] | -0.6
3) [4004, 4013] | 0.4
